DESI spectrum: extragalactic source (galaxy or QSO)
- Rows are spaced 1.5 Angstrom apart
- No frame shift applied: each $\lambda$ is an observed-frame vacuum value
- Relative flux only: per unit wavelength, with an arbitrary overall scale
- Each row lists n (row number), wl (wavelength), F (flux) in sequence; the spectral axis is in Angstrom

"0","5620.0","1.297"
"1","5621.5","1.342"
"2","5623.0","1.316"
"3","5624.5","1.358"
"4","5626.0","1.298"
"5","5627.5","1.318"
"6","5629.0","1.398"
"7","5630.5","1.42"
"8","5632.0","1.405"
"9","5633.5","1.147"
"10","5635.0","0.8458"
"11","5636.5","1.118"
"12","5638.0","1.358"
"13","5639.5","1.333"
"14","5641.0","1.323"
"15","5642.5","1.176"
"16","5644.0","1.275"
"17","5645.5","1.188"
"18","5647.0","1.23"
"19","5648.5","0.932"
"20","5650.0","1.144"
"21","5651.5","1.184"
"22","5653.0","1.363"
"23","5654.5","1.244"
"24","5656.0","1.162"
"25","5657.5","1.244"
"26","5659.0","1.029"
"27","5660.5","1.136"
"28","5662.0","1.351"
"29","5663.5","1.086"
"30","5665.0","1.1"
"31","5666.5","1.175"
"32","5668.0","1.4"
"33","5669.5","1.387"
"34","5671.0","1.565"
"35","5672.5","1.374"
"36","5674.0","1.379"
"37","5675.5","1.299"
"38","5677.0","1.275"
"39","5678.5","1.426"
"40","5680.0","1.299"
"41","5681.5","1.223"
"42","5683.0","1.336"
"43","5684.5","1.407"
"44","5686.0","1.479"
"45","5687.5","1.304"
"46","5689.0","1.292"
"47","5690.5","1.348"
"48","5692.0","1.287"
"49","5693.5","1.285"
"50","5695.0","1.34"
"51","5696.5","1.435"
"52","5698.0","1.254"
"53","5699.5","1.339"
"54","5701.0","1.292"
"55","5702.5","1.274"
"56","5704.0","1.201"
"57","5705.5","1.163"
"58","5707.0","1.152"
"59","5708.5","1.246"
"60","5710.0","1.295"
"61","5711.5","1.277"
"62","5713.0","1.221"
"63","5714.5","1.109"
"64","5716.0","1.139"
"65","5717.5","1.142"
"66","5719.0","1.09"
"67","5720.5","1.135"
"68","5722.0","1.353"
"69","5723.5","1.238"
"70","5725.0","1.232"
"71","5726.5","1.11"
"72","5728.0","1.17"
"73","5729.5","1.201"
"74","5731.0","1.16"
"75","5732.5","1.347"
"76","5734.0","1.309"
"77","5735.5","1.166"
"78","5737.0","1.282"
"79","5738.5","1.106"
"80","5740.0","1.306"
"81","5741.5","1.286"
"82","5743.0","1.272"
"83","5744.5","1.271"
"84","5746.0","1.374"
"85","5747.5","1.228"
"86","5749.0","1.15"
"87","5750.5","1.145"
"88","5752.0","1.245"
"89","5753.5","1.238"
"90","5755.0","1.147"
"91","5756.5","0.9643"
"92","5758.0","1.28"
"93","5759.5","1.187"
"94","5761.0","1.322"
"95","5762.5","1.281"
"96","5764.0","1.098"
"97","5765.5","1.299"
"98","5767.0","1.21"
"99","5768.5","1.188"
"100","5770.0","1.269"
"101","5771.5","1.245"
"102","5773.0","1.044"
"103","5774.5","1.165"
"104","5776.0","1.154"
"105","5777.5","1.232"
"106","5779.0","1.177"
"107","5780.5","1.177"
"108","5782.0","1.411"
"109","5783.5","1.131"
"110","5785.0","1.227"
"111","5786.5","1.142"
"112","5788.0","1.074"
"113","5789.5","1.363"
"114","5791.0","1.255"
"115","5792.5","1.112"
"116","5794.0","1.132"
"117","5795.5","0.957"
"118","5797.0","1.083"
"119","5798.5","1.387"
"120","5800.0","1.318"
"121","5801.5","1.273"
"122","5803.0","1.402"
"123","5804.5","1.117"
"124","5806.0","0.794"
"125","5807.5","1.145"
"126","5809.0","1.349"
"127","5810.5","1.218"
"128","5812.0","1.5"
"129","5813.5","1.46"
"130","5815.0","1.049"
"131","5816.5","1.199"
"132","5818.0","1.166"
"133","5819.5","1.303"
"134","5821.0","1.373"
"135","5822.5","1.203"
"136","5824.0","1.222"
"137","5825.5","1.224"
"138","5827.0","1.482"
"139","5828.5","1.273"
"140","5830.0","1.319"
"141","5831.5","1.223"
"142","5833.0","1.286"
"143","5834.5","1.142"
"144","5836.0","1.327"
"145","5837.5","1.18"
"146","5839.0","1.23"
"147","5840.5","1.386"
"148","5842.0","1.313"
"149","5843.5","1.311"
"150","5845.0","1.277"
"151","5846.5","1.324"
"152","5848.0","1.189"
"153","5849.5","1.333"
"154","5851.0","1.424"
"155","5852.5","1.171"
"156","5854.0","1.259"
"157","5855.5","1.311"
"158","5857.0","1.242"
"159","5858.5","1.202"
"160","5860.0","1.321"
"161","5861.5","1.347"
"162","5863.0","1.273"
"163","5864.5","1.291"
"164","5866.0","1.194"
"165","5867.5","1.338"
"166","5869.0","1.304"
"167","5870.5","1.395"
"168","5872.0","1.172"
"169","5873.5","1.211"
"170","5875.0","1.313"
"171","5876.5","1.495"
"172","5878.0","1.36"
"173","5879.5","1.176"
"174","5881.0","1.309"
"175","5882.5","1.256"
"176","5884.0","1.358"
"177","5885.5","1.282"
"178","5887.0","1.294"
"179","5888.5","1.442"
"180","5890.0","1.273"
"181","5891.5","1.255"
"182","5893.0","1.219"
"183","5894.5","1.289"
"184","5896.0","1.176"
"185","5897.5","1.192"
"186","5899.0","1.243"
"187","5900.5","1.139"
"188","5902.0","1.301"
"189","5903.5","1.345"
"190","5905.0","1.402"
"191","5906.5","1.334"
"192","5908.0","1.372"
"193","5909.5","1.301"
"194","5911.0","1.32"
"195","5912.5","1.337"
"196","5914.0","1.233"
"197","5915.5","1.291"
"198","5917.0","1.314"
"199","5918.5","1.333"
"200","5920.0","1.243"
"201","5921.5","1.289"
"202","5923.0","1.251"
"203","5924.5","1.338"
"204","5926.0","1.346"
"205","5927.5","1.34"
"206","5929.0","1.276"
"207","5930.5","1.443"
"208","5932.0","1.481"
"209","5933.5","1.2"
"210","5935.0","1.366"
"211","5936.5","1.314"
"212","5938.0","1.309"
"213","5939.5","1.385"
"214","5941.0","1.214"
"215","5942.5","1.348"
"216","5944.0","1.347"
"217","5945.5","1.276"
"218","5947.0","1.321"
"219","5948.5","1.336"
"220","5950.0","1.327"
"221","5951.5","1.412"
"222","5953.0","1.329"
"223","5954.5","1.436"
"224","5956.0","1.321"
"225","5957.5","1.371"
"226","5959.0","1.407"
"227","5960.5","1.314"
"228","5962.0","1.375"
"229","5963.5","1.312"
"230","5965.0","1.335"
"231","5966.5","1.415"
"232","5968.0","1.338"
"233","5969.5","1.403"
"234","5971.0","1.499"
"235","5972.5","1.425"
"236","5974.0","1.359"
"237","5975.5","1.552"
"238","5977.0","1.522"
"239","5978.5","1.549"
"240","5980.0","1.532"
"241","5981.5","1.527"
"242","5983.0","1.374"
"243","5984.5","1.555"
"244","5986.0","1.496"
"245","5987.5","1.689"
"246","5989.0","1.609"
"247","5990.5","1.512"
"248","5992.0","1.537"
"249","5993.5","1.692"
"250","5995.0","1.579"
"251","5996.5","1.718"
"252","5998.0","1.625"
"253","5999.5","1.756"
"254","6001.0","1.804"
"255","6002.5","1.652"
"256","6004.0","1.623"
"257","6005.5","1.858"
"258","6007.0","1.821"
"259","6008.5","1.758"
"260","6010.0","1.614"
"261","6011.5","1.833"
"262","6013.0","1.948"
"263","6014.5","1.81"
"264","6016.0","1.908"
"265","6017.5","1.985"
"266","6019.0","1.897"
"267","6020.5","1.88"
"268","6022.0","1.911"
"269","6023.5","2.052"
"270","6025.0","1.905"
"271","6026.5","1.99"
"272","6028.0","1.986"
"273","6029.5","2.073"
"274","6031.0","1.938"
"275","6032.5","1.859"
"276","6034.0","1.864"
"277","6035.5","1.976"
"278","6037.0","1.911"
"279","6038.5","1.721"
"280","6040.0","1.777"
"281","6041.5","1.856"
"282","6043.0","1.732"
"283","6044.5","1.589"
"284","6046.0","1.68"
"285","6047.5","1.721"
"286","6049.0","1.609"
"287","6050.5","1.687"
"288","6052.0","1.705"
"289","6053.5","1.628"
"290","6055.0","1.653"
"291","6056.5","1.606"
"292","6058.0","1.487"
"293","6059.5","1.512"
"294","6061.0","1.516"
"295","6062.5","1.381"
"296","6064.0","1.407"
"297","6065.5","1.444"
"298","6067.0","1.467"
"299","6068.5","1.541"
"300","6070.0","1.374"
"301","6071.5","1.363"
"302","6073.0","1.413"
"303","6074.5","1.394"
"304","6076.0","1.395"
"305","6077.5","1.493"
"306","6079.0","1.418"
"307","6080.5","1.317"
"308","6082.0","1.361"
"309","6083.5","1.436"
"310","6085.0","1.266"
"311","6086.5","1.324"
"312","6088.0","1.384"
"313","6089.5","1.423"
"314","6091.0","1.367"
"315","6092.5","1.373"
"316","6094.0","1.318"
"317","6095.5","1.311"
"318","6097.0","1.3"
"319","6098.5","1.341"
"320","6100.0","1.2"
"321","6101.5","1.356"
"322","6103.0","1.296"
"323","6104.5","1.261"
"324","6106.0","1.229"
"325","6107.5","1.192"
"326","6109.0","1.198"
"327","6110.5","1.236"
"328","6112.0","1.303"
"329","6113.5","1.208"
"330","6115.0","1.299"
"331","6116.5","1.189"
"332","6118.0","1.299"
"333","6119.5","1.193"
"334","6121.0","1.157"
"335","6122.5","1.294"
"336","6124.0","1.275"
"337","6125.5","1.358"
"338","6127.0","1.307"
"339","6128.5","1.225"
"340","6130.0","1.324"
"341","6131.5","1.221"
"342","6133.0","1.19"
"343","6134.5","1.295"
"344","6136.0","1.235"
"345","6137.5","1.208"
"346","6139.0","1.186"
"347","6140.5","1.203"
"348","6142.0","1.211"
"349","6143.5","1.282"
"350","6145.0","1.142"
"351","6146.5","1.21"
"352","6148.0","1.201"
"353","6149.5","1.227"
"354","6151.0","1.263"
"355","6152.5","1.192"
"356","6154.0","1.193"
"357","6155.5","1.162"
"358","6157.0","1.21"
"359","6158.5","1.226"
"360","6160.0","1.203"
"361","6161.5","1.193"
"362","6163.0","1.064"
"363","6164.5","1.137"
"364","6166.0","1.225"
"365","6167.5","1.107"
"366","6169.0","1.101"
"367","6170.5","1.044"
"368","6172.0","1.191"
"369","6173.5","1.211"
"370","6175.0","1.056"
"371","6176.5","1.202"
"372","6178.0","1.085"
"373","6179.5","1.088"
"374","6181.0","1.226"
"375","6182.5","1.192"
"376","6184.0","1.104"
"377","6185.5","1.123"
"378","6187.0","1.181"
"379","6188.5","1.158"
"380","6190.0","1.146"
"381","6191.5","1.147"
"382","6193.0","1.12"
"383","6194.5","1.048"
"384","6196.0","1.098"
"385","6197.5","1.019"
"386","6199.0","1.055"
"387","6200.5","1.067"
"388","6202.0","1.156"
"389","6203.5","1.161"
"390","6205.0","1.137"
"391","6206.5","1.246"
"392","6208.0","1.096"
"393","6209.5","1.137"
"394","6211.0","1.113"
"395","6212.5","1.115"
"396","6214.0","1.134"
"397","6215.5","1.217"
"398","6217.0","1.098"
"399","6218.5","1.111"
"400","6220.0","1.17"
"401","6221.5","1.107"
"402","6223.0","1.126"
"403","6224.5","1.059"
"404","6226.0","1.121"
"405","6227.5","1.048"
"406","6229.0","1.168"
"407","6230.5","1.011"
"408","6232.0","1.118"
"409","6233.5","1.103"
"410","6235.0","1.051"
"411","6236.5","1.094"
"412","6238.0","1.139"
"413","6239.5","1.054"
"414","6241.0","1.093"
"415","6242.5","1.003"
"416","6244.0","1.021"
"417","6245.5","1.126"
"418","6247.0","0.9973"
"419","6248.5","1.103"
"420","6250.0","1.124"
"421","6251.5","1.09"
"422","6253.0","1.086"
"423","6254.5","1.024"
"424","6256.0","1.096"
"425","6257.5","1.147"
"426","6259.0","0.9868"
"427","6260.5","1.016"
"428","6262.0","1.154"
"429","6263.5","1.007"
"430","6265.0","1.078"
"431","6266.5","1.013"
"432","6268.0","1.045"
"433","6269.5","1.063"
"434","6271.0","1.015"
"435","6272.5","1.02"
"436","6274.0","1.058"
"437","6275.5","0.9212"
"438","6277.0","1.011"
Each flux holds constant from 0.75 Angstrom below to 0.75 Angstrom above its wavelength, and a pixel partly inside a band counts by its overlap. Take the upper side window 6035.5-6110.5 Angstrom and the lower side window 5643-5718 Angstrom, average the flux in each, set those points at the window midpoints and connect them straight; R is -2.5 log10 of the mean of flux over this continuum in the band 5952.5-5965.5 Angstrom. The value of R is 0.04 mag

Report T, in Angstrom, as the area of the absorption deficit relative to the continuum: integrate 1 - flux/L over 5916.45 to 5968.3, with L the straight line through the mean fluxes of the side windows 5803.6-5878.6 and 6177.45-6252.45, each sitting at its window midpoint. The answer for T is -4.6 Angstrom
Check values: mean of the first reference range 1.27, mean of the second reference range 1.11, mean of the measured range 1.34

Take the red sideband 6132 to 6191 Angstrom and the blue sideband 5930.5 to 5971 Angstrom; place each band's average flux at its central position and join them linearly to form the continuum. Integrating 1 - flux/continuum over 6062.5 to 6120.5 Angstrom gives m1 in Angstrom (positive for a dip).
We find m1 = -4.65 Angstrom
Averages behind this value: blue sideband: 1.35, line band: 1.33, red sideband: 1.18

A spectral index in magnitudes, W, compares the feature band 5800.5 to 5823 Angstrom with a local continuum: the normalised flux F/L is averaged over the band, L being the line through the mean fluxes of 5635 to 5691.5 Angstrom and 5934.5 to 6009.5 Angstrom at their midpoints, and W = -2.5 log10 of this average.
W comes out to 0.108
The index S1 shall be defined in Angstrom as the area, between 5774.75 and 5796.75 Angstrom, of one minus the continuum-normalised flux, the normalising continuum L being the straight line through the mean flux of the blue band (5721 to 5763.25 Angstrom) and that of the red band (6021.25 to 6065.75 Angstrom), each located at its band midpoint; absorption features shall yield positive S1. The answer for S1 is 2.1 Angstrom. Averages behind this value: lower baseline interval 1.23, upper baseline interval 1.74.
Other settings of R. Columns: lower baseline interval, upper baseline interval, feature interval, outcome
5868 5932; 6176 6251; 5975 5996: -0.24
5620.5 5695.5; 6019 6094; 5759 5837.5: 0.14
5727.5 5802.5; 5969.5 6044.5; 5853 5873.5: 0.12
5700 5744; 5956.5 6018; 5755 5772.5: 0.06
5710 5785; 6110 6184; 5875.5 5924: -0.08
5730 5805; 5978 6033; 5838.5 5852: 0.07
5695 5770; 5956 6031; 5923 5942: 0.16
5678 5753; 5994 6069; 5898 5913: 0.19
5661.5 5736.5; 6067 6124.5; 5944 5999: -0.12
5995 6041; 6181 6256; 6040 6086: 0.11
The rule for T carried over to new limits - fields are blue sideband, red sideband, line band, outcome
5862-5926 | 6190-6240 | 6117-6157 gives -2.66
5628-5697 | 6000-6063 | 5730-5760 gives 3.50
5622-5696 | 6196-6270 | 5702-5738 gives 1.33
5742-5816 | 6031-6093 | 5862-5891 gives 0.57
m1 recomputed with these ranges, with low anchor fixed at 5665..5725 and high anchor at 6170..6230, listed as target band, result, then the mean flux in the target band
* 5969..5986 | -4.1 Angstrom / 1.48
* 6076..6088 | -2.2 Angstrom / 1.38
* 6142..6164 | -1.1 Angstrom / 1.2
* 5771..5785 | 0.7 Angstrom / 1.19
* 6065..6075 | -2.2 Angstrom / 1.43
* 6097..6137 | -3.6 Angstrom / 1.26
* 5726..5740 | 0.7 Angstrom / 1.21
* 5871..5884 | -0.7 Angstrom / 1.29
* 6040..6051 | -4.9 Angstrom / 1.7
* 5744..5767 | 0.9 Angstrom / 1.21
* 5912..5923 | -0.7 Angstrom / 1.29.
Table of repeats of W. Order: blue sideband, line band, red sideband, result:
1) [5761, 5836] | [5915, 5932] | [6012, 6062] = 0.154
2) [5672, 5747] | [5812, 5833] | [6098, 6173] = -0.021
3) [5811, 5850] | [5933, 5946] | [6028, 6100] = 0.077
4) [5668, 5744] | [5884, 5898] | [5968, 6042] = 0.213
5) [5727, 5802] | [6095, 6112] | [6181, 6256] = -0.120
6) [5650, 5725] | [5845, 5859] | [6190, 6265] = -0.052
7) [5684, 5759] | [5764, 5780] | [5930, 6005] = 0.080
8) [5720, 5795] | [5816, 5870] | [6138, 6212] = -0.068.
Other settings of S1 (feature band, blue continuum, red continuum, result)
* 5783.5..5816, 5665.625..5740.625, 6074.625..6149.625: 1.8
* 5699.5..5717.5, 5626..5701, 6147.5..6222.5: 0.7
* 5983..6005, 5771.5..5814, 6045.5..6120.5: -4.7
